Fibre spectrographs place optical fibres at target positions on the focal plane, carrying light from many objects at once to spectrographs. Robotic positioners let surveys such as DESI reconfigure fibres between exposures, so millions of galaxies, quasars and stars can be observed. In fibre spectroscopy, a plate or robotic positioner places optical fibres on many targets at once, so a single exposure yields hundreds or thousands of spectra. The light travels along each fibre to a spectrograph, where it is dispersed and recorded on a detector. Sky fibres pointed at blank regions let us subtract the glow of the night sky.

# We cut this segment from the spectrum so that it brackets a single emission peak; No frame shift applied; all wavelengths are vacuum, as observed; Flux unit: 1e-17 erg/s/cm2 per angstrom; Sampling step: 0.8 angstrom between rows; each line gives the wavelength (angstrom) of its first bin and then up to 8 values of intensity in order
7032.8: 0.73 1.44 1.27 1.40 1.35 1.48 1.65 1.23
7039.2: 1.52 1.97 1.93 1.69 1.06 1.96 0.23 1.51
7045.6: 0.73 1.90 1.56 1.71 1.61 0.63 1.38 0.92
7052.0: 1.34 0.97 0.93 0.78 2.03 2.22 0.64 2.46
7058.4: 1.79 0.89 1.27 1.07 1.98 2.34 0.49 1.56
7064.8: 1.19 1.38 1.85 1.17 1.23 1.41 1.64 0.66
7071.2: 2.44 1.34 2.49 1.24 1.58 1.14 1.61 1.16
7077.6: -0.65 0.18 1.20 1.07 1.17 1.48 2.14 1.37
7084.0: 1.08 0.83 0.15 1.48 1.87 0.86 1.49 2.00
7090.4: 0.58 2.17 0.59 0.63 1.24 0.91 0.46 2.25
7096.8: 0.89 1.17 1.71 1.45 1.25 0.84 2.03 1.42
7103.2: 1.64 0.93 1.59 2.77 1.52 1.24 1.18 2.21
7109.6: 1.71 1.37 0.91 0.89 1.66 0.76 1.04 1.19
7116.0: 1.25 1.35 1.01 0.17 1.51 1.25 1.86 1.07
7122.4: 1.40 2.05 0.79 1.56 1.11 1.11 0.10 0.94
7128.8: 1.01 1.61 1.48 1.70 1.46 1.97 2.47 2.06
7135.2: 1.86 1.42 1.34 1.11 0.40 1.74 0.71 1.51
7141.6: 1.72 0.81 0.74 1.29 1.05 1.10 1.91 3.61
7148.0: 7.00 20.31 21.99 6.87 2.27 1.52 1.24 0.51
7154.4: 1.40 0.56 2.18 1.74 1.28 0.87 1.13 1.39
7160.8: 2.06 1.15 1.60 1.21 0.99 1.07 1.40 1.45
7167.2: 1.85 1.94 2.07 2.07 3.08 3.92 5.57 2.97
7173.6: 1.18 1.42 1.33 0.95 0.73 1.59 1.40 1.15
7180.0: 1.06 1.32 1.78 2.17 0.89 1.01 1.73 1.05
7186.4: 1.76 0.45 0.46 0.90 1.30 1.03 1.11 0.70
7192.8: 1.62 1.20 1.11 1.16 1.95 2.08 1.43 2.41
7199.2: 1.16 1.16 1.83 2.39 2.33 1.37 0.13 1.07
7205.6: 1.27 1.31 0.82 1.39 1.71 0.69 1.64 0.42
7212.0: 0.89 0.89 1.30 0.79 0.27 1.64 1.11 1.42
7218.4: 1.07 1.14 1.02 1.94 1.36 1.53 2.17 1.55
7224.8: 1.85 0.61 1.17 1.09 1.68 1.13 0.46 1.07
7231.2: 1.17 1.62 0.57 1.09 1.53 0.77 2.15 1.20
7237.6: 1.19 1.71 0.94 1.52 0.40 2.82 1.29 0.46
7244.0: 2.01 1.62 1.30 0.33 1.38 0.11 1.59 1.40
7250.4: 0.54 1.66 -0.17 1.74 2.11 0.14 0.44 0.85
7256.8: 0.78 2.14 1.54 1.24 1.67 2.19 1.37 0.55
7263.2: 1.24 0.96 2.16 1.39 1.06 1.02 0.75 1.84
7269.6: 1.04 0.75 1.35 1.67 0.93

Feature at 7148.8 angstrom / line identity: Halpha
